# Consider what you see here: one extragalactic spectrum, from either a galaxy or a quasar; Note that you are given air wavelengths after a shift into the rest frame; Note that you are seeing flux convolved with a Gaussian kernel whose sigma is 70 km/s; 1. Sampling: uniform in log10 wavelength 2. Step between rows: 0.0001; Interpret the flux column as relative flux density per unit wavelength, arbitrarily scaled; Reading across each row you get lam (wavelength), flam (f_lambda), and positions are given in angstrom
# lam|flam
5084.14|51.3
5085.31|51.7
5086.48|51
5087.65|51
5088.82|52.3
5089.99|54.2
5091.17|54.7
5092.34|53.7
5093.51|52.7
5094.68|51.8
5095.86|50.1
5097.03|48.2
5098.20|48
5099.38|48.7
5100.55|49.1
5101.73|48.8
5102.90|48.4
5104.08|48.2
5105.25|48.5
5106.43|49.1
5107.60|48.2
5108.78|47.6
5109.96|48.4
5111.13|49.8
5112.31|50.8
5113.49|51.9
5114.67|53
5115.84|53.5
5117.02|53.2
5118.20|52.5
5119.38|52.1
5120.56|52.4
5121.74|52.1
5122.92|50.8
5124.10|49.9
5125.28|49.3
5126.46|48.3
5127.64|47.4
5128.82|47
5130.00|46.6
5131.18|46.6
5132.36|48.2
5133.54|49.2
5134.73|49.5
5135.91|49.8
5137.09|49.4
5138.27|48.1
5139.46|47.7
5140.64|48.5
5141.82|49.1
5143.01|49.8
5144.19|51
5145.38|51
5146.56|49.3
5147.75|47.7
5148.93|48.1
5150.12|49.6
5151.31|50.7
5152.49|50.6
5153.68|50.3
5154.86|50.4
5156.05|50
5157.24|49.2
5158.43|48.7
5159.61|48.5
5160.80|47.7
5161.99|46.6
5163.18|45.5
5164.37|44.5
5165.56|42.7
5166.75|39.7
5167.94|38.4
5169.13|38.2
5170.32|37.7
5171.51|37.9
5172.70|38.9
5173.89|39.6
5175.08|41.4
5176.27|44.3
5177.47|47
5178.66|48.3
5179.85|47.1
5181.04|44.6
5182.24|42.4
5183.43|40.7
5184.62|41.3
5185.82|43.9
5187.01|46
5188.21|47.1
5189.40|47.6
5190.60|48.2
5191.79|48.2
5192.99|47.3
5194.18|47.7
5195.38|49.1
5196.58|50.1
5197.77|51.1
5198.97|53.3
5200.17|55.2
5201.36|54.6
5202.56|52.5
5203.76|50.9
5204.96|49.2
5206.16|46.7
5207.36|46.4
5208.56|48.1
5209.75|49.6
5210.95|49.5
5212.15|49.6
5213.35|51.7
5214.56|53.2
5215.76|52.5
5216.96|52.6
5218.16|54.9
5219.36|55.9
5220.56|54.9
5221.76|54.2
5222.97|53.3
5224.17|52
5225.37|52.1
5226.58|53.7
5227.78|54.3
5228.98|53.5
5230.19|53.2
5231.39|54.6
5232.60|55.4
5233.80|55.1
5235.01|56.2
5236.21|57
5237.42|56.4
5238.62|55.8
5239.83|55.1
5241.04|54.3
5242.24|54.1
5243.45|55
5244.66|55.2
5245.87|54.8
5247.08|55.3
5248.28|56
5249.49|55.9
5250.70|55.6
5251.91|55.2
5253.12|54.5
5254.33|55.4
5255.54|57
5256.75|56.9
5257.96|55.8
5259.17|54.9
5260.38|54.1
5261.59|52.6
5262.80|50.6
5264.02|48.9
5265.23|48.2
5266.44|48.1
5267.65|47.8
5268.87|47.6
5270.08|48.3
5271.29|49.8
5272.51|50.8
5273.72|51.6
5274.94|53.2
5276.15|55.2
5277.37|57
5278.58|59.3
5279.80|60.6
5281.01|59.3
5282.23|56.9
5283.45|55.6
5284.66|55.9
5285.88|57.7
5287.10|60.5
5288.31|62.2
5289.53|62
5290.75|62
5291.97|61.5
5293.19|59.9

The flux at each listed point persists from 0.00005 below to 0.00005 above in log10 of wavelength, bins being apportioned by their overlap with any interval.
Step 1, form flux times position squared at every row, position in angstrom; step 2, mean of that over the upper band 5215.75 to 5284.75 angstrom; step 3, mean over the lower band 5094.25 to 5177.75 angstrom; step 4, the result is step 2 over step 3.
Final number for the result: 1.18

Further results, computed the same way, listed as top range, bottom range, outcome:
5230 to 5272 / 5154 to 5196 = 1.23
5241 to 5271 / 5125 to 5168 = 1.15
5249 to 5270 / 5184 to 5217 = 1.09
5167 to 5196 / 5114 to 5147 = 0.90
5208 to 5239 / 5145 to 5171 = 1.18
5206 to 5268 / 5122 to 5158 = 1.13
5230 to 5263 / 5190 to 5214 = 1.12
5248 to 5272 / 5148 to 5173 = 1.20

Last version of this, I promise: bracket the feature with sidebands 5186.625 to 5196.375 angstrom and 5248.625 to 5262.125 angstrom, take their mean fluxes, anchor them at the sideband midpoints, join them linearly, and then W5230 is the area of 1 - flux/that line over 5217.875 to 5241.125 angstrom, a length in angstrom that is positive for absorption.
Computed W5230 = -1.1 angstrom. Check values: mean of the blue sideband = 47.8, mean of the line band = 54.6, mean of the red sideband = 55.3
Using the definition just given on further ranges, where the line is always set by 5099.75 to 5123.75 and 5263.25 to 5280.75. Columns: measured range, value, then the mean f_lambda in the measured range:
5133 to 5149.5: 0.5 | 49.2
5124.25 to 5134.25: 0.5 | 47.9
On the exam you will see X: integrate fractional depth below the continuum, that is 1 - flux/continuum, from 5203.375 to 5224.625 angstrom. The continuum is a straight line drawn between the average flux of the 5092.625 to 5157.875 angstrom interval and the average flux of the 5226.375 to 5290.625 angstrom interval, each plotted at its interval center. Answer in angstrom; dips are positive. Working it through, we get 0.7 angstrom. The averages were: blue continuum 49.7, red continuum 54.8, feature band 51.4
